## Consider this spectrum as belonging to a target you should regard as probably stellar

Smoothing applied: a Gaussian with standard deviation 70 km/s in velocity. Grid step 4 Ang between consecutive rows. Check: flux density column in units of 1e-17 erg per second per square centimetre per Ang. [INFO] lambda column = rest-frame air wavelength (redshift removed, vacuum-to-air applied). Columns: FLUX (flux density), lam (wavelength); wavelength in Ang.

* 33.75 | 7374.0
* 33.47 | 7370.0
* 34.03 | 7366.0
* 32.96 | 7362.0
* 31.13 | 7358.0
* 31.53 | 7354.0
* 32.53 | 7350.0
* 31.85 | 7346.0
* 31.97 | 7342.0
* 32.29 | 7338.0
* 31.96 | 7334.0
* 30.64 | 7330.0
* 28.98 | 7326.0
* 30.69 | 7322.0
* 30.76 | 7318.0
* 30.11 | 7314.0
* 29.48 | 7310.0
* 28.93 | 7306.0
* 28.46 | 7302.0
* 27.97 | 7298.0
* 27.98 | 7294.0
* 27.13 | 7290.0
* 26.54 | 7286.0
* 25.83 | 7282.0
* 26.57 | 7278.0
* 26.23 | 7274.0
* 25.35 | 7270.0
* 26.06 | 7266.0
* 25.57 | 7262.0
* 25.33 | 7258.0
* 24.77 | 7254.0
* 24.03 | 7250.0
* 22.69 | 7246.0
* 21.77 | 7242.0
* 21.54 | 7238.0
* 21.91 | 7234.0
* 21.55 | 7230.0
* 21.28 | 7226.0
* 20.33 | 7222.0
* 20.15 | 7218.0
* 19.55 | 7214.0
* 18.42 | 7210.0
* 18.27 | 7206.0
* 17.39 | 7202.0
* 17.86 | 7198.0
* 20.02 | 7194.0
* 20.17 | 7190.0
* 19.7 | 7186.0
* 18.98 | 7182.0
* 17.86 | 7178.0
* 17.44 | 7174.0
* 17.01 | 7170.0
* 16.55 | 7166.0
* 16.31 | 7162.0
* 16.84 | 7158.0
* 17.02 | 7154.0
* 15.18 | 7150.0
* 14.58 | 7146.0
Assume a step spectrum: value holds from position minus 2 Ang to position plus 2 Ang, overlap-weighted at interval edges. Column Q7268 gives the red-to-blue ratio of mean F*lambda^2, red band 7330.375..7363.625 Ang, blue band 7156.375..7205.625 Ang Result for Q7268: 1.9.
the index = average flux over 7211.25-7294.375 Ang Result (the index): 23.8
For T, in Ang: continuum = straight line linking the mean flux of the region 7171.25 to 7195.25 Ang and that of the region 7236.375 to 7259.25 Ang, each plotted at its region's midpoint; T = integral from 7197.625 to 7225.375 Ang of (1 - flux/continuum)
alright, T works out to 2.4 Ang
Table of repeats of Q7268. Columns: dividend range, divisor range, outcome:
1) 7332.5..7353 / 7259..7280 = 1.26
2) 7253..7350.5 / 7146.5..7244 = 1.56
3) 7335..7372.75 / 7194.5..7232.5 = 1.73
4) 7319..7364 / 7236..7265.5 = 1.36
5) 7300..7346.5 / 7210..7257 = 1.44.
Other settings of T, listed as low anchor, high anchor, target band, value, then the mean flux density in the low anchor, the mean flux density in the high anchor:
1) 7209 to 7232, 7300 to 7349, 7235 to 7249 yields 0.2 Ang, 20.3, 30.6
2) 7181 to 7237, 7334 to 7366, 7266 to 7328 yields -1.2 Ang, 19.7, 32.2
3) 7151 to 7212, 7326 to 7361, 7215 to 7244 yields 1.1 Ang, 17.9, 31.6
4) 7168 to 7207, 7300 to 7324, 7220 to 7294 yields 1.6 Ang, 18.5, 29.7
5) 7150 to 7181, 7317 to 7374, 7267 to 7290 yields 0.1 Ang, 17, 31.9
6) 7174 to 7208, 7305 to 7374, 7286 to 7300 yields 0.0 Ang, 18.7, 31.5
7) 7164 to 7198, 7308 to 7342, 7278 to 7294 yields 0.4 Ang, 18.4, 30.7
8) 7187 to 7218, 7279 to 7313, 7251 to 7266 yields -0.6 Ang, 18.9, 27.8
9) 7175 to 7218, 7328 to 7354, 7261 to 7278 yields -0.3 Ang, 18.9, 31.8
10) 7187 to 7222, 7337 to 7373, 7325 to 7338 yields -0.2 Ang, 19.1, 32.5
